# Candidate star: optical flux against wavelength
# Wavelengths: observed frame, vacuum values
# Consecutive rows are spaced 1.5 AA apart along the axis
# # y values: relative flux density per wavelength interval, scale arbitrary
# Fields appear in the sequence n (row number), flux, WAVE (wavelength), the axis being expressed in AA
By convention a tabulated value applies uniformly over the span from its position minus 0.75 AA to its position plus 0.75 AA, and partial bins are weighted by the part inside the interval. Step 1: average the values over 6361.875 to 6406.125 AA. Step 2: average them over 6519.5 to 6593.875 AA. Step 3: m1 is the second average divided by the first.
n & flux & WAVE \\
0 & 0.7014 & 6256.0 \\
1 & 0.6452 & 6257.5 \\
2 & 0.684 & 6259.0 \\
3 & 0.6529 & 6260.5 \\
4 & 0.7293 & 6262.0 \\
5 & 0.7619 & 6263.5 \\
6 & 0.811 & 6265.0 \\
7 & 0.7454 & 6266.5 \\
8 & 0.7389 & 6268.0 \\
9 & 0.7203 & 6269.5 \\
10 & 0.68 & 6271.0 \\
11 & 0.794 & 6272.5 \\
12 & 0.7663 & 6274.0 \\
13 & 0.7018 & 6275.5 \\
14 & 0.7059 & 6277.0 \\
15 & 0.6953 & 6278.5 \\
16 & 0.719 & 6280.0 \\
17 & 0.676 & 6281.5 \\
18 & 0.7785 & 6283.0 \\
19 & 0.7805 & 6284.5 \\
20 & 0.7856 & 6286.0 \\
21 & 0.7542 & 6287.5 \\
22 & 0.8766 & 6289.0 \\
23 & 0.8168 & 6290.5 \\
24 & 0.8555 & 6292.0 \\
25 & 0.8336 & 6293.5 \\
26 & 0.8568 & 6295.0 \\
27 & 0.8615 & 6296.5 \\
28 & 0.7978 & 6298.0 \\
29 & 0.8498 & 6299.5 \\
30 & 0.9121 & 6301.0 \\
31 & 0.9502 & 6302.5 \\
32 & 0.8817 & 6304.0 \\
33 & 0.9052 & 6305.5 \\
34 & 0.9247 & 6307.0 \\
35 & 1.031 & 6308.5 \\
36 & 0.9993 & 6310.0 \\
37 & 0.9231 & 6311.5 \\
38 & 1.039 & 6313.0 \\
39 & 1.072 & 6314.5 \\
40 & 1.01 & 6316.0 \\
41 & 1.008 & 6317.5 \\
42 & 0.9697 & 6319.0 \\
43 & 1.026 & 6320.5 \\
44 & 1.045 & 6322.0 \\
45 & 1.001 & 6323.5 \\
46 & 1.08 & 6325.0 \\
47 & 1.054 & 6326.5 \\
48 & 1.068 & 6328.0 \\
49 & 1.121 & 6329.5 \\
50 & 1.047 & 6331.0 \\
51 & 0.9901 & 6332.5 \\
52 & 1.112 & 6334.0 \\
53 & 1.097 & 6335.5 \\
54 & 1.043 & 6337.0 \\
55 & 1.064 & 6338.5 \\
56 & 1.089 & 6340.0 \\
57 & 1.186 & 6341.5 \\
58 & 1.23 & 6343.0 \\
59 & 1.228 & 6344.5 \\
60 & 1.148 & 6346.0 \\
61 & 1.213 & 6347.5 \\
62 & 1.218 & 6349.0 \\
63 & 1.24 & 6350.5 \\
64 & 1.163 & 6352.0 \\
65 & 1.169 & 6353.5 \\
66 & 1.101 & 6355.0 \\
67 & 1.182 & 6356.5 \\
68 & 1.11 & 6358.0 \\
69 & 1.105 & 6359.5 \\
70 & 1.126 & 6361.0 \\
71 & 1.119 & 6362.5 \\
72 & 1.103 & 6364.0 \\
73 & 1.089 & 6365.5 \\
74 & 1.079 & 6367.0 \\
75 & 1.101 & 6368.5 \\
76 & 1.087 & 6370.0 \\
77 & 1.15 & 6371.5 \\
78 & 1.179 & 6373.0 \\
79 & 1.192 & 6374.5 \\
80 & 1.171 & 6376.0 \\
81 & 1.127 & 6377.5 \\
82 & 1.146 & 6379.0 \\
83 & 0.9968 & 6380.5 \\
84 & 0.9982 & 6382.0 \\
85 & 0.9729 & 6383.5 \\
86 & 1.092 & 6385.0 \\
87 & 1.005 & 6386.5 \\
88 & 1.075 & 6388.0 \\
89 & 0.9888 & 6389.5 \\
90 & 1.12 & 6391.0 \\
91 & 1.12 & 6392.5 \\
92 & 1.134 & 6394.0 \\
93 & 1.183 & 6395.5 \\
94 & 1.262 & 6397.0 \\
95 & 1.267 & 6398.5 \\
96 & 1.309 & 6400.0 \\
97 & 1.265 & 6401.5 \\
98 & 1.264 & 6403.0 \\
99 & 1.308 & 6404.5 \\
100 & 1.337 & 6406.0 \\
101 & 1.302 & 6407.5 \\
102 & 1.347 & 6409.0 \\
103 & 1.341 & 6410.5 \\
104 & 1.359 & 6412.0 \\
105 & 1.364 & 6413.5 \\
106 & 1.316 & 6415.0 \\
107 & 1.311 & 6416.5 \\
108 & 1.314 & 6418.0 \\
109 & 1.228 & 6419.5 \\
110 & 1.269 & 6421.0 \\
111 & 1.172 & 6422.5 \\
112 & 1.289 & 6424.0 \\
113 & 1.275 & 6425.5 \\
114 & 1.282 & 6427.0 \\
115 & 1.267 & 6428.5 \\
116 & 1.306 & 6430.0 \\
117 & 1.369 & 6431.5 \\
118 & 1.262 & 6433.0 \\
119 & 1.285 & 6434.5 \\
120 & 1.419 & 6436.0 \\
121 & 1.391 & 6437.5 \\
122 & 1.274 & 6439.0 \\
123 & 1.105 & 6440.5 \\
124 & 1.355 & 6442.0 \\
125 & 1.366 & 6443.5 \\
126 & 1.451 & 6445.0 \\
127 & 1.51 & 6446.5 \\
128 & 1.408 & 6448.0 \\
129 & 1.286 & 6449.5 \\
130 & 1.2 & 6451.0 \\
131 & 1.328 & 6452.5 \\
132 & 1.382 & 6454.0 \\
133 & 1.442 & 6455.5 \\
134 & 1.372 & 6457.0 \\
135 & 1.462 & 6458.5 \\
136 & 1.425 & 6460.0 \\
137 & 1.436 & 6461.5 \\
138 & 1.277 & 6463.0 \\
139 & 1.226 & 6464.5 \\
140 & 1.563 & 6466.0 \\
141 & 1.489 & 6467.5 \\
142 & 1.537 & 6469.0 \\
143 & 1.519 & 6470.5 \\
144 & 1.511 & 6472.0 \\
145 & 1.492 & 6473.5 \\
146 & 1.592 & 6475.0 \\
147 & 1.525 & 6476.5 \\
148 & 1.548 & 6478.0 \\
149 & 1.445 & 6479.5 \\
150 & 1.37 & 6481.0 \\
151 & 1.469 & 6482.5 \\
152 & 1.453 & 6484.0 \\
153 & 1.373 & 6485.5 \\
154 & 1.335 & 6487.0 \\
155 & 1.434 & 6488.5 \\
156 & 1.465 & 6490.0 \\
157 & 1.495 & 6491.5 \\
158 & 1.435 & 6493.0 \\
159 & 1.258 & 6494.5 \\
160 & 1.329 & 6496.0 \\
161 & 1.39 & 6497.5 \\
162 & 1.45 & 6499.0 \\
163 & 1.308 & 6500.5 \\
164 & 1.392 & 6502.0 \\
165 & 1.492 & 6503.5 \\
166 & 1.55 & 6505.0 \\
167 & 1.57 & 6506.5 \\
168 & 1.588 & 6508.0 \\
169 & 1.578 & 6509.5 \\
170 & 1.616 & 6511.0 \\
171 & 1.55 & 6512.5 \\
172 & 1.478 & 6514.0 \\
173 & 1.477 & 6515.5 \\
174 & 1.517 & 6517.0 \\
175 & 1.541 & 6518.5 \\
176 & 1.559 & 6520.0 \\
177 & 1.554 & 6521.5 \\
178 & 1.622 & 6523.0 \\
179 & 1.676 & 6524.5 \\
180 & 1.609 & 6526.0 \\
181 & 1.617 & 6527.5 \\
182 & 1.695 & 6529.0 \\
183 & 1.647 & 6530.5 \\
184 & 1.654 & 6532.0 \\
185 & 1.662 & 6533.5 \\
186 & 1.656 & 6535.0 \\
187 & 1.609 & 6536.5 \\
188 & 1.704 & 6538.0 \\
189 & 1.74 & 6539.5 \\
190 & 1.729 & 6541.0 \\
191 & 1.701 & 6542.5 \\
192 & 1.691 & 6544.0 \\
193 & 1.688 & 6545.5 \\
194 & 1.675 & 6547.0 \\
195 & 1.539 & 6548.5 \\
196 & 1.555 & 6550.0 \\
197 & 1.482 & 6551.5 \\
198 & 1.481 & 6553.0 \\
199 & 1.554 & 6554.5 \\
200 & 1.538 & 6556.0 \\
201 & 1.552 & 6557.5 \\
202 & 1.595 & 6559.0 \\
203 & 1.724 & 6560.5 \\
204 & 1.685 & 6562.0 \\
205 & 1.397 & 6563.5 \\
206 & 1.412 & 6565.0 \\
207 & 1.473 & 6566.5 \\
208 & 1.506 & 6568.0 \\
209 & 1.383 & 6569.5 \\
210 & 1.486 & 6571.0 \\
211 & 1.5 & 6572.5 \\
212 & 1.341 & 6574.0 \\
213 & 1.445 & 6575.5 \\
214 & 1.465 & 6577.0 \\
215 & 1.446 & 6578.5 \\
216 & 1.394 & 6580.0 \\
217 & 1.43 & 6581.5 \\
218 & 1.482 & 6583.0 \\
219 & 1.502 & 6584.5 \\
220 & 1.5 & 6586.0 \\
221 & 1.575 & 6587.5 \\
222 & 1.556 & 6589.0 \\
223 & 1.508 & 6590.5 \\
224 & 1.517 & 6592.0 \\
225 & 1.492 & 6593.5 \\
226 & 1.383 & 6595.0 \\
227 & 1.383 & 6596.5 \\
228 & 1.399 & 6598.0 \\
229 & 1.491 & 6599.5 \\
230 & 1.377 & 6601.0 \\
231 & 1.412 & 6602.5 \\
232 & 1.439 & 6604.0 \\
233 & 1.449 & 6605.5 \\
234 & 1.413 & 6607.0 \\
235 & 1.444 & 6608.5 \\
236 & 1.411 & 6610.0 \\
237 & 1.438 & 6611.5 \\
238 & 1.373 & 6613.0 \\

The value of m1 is 1.37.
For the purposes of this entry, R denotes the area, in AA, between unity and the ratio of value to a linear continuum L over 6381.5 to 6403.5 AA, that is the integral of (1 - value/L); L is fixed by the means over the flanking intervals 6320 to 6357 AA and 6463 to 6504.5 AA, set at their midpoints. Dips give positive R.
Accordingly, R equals 1.8 AA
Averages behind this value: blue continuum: 1.12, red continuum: 1.44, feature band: 1.14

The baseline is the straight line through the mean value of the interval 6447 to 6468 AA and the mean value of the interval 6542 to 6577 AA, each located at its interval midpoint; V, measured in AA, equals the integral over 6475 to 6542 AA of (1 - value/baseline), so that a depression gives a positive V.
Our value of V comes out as -3.18 AA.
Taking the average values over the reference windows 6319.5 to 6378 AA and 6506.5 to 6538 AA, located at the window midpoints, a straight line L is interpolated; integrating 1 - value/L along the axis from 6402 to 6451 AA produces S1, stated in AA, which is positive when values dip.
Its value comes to 0.65 AA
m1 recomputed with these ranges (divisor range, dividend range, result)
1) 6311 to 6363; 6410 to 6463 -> 1.21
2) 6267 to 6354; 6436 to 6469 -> 1.44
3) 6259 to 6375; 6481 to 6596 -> 1.57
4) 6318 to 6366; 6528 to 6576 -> 1.42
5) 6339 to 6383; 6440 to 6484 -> 1.25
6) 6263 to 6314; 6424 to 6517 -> 1.72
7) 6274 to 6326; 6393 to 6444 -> 1.46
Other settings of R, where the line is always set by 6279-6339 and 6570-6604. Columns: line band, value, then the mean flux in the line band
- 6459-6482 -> -4.1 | 1.46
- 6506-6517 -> -1.9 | 1.55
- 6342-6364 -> -3.1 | 1.17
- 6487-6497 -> -0.9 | 1.4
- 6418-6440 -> -2.4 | 1.29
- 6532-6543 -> -2.6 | 1.68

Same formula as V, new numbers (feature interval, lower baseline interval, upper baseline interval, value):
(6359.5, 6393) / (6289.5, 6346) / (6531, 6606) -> 0.9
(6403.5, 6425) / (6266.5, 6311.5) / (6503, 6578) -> -2.0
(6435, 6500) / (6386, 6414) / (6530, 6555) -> 0.6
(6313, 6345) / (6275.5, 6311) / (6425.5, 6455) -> -3.9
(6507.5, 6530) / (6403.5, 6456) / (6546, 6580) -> -2.1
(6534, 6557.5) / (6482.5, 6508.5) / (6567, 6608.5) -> -2.9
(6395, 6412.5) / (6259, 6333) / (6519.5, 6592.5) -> -2.1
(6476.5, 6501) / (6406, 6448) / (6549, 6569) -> 0.1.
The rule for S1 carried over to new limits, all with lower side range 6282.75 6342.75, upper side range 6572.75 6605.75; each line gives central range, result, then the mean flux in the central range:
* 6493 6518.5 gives -3.2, 1.47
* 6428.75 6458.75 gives -3.7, 1.35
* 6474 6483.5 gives -1.7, 1.49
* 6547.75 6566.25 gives -1.9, 1.54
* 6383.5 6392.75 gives 0.4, 1.06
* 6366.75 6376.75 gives -0.6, 1.14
